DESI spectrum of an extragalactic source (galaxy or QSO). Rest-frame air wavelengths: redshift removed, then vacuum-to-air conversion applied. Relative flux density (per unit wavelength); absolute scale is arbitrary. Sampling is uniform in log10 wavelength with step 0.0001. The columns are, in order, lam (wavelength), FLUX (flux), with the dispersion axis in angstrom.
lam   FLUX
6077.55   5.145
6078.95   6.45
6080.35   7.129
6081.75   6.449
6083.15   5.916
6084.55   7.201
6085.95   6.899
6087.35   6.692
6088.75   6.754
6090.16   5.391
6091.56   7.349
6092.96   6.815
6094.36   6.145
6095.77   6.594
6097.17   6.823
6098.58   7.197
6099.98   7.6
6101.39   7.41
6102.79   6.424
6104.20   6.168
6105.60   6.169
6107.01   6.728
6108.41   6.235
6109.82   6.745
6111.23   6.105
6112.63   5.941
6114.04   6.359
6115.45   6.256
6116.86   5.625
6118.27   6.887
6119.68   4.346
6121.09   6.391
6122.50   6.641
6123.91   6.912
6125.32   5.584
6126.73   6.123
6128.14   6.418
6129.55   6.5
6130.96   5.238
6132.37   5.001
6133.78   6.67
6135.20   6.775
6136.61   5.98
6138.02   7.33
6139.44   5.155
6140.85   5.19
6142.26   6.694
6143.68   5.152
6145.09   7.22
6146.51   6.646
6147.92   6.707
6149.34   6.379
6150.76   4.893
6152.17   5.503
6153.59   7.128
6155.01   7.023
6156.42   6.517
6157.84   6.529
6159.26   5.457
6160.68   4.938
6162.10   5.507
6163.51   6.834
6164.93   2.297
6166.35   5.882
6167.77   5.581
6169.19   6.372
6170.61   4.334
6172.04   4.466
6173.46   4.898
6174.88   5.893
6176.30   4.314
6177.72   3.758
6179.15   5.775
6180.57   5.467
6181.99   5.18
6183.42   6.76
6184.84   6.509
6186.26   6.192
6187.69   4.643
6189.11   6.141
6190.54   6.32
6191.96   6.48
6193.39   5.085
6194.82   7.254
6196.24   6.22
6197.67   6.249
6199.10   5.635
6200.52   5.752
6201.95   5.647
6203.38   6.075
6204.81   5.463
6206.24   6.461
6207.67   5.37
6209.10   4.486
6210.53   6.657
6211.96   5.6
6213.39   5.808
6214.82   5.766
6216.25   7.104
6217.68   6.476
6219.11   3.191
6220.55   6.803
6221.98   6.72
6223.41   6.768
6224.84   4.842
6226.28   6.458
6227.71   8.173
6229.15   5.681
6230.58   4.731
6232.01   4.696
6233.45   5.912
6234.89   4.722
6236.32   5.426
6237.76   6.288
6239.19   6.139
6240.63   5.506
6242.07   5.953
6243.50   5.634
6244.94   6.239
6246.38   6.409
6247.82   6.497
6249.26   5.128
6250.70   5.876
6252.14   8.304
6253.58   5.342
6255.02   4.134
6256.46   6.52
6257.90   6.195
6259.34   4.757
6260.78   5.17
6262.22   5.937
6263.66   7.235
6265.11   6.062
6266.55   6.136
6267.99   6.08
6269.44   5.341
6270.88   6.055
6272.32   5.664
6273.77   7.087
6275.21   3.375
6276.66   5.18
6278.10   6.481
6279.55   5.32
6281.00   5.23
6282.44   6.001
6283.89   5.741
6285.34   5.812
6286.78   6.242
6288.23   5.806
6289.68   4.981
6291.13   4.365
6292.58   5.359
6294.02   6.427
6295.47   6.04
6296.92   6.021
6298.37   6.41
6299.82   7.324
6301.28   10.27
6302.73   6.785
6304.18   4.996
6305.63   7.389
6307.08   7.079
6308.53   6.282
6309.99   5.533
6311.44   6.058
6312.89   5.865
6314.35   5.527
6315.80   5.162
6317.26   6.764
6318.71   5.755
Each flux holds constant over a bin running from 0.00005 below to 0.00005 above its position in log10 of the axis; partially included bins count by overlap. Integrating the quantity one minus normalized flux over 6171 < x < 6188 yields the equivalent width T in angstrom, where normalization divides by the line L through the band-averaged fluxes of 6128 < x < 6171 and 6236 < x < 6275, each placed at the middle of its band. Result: 1.8 angstrom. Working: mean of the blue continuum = 5.94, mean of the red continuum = 5.94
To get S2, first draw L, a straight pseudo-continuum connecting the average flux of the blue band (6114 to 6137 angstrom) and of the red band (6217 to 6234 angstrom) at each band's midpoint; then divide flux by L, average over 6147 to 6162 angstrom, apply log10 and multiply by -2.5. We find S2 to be -0.01 mag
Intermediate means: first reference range 6.09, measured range 6.09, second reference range 5.87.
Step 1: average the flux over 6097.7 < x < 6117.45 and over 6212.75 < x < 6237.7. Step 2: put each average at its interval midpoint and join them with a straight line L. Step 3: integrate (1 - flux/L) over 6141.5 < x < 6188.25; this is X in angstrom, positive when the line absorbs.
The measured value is 3.8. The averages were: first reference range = 6.5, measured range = 5.68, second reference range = 5.85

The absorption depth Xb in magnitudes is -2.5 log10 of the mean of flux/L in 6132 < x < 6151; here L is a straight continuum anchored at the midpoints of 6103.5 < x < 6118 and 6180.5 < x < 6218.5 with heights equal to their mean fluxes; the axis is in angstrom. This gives 0.00 mag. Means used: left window 6.25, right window 5.96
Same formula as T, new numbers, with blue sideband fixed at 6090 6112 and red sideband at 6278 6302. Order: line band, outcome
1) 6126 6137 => 0.8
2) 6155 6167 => 1.7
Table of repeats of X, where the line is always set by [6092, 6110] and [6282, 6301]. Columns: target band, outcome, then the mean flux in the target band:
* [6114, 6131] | 1.3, 6.12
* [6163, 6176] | 2.7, 5.12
